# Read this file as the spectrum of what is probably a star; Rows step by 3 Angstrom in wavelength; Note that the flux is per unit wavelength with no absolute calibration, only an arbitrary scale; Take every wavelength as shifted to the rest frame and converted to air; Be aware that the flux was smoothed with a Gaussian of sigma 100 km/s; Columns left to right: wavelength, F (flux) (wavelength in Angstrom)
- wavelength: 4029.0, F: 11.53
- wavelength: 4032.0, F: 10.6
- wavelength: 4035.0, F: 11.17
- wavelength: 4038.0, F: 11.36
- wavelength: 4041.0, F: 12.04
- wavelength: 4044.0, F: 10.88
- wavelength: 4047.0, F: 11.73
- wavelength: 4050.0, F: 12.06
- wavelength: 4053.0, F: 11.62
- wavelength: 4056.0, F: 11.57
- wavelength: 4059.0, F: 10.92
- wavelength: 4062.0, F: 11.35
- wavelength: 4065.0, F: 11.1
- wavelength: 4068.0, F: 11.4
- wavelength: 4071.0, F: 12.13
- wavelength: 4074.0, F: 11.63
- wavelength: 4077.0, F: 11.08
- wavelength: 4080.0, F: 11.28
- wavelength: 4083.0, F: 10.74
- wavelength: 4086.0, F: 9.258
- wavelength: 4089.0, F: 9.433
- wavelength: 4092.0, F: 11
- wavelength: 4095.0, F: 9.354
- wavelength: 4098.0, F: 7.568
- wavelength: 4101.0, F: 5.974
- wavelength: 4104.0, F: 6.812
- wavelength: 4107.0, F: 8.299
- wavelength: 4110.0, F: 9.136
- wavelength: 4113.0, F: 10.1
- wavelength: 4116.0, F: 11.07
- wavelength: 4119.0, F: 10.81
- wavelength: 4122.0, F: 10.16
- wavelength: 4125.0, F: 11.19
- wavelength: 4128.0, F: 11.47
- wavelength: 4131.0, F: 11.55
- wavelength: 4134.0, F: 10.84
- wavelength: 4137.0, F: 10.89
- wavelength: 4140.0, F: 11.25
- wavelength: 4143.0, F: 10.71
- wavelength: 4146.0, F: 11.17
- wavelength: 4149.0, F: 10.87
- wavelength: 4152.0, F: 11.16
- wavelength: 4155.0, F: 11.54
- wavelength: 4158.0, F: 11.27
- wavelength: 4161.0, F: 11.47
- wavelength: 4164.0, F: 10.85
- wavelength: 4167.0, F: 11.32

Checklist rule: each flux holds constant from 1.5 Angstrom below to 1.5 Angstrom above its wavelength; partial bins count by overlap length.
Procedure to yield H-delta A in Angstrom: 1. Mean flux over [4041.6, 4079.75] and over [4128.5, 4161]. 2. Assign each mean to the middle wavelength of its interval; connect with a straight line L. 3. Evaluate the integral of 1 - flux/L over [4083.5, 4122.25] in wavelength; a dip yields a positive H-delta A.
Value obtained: 7.4 Angstrom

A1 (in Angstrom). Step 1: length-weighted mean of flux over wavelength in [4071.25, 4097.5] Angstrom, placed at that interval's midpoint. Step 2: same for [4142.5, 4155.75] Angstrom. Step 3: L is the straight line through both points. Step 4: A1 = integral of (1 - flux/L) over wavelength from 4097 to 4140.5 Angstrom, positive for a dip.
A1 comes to 4.0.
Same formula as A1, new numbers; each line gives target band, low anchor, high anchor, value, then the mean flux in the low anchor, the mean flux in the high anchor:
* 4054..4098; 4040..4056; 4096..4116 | -3.38 Angstrom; 11.6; 8.25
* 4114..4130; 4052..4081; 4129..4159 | 0.39 Angstrom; 11.4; 11.1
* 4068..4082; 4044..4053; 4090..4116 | -1.72 Angstrom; 11.7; 8.69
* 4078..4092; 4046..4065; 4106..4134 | 0.94 Angstrom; 11.5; 10.5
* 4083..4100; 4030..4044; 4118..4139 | 2.69 Angstrom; 11.3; 11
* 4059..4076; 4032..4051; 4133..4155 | -0.17 Angstrom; 11.5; 11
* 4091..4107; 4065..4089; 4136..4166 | 4.28 Angstrom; 11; 11.1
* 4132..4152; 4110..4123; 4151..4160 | 0.04 Angstrom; 10.4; 11.3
